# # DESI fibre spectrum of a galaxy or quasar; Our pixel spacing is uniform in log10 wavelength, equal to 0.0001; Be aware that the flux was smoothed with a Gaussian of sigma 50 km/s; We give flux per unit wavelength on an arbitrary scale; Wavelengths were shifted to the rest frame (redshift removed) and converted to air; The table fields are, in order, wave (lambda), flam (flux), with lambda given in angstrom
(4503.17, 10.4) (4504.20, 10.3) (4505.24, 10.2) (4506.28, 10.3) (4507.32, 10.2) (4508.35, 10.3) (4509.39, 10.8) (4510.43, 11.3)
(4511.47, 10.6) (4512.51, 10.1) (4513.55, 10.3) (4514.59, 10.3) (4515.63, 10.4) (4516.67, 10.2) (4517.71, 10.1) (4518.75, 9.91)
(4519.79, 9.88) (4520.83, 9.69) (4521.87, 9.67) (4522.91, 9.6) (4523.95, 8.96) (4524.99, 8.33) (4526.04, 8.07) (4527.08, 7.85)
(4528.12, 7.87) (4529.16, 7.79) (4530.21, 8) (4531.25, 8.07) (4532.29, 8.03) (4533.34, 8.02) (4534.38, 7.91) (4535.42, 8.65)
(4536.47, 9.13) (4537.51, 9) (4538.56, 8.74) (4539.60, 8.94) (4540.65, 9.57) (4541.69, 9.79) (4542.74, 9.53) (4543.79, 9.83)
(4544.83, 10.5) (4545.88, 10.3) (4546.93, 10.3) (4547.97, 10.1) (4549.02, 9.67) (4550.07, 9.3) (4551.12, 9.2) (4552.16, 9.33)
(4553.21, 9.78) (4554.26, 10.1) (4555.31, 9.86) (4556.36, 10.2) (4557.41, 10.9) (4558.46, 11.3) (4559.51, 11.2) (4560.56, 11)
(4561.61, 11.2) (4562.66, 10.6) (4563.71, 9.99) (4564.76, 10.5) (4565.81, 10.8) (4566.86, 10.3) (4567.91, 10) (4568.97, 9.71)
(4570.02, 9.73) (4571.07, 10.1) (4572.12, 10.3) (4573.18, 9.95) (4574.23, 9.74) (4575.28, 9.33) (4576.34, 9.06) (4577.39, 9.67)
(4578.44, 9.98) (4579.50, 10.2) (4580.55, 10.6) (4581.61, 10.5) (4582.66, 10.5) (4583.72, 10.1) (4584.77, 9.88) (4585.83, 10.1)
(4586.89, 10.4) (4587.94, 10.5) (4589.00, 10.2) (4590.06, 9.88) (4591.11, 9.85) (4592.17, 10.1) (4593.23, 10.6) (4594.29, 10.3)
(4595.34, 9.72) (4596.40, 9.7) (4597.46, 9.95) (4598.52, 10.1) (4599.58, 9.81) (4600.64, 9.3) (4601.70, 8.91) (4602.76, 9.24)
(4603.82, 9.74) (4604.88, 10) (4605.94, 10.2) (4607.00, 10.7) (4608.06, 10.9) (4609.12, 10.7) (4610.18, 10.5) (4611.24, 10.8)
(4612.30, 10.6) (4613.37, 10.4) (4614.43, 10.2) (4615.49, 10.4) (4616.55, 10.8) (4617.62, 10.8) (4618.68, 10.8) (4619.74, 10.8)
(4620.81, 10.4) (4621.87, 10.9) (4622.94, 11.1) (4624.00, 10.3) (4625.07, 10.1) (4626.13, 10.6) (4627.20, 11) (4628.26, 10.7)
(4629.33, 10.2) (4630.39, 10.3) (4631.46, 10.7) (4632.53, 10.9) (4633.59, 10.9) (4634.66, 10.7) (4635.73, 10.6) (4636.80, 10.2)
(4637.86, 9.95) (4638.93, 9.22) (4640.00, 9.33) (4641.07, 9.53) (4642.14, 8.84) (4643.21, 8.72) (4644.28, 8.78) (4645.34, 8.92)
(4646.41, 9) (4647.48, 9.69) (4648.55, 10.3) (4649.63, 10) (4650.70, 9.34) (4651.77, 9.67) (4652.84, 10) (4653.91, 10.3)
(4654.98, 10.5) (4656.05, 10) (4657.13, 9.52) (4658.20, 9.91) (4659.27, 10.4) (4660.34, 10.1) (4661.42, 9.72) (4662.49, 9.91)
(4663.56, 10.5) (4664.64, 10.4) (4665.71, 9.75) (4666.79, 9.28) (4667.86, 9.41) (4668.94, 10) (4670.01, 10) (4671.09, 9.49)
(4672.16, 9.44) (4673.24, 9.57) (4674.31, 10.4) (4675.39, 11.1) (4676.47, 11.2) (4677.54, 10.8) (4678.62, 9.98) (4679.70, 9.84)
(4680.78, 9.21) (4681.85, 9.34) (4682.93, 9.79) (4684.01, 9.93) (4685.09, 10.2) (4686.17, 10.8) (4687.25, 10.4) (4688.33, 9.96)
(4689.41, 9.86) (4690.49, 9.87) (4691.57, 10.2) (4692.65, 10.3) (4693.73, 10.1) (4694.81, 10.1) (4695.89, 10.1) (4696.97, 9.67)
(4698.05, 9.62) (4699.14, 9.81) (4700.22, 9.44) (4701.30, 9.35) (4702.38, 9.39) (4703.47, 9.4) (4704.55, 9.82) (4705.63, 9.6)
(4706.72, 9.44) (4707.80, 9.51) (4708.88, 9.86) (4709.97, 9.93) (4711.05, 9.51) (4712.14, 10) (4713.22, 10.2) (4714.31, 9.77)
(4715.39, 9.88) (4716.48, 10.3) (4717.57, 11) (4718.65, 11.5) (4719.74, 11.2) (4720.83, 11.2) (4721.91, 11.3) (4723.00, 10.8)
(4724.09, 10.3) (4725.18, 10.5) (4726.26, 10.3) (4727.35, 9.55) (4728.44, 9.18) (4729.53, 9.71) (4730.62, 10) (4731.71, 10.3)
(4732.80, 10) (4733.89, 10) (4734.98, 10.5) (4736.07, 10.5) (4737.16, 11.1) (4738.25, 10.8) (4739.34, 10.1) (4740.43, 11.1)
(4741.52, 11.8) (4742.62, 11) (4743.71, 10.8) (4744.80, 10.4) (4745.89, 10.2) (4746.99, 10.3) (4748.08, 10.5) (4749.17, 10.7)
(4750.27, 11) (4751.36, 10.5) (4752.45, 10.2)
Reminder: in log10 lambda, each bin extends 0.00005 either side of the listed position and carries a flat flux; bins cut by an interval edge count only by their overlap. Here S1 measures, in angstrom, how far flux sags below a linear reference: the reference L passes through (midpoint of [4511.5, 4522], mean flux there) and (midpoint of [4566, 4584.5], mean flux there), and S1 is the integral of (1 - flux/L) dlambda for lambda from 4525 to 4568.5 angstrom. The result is 2.2 angstrom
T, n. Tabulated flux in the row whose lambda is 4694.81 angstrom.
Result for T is 10.1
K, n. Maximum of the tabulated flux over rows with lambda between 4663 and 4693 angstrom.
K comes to 11.2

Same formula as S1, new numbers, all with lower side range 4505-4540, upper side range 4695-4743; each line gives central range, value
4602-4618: -1.10 angstrom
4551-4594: -2.90 angstrom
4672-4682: -0.14 angstrom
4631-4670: 0.09 angstrom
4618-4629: -1.01 angstrom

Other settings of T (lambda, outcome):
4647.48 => 9.69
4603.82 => 9.74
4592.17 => 10.1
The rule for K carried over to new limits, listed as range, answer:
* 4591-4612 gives 10.9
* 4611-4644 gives 11.1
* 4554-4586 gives 11.3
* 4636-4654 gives 10.3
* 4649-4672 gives 10.5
